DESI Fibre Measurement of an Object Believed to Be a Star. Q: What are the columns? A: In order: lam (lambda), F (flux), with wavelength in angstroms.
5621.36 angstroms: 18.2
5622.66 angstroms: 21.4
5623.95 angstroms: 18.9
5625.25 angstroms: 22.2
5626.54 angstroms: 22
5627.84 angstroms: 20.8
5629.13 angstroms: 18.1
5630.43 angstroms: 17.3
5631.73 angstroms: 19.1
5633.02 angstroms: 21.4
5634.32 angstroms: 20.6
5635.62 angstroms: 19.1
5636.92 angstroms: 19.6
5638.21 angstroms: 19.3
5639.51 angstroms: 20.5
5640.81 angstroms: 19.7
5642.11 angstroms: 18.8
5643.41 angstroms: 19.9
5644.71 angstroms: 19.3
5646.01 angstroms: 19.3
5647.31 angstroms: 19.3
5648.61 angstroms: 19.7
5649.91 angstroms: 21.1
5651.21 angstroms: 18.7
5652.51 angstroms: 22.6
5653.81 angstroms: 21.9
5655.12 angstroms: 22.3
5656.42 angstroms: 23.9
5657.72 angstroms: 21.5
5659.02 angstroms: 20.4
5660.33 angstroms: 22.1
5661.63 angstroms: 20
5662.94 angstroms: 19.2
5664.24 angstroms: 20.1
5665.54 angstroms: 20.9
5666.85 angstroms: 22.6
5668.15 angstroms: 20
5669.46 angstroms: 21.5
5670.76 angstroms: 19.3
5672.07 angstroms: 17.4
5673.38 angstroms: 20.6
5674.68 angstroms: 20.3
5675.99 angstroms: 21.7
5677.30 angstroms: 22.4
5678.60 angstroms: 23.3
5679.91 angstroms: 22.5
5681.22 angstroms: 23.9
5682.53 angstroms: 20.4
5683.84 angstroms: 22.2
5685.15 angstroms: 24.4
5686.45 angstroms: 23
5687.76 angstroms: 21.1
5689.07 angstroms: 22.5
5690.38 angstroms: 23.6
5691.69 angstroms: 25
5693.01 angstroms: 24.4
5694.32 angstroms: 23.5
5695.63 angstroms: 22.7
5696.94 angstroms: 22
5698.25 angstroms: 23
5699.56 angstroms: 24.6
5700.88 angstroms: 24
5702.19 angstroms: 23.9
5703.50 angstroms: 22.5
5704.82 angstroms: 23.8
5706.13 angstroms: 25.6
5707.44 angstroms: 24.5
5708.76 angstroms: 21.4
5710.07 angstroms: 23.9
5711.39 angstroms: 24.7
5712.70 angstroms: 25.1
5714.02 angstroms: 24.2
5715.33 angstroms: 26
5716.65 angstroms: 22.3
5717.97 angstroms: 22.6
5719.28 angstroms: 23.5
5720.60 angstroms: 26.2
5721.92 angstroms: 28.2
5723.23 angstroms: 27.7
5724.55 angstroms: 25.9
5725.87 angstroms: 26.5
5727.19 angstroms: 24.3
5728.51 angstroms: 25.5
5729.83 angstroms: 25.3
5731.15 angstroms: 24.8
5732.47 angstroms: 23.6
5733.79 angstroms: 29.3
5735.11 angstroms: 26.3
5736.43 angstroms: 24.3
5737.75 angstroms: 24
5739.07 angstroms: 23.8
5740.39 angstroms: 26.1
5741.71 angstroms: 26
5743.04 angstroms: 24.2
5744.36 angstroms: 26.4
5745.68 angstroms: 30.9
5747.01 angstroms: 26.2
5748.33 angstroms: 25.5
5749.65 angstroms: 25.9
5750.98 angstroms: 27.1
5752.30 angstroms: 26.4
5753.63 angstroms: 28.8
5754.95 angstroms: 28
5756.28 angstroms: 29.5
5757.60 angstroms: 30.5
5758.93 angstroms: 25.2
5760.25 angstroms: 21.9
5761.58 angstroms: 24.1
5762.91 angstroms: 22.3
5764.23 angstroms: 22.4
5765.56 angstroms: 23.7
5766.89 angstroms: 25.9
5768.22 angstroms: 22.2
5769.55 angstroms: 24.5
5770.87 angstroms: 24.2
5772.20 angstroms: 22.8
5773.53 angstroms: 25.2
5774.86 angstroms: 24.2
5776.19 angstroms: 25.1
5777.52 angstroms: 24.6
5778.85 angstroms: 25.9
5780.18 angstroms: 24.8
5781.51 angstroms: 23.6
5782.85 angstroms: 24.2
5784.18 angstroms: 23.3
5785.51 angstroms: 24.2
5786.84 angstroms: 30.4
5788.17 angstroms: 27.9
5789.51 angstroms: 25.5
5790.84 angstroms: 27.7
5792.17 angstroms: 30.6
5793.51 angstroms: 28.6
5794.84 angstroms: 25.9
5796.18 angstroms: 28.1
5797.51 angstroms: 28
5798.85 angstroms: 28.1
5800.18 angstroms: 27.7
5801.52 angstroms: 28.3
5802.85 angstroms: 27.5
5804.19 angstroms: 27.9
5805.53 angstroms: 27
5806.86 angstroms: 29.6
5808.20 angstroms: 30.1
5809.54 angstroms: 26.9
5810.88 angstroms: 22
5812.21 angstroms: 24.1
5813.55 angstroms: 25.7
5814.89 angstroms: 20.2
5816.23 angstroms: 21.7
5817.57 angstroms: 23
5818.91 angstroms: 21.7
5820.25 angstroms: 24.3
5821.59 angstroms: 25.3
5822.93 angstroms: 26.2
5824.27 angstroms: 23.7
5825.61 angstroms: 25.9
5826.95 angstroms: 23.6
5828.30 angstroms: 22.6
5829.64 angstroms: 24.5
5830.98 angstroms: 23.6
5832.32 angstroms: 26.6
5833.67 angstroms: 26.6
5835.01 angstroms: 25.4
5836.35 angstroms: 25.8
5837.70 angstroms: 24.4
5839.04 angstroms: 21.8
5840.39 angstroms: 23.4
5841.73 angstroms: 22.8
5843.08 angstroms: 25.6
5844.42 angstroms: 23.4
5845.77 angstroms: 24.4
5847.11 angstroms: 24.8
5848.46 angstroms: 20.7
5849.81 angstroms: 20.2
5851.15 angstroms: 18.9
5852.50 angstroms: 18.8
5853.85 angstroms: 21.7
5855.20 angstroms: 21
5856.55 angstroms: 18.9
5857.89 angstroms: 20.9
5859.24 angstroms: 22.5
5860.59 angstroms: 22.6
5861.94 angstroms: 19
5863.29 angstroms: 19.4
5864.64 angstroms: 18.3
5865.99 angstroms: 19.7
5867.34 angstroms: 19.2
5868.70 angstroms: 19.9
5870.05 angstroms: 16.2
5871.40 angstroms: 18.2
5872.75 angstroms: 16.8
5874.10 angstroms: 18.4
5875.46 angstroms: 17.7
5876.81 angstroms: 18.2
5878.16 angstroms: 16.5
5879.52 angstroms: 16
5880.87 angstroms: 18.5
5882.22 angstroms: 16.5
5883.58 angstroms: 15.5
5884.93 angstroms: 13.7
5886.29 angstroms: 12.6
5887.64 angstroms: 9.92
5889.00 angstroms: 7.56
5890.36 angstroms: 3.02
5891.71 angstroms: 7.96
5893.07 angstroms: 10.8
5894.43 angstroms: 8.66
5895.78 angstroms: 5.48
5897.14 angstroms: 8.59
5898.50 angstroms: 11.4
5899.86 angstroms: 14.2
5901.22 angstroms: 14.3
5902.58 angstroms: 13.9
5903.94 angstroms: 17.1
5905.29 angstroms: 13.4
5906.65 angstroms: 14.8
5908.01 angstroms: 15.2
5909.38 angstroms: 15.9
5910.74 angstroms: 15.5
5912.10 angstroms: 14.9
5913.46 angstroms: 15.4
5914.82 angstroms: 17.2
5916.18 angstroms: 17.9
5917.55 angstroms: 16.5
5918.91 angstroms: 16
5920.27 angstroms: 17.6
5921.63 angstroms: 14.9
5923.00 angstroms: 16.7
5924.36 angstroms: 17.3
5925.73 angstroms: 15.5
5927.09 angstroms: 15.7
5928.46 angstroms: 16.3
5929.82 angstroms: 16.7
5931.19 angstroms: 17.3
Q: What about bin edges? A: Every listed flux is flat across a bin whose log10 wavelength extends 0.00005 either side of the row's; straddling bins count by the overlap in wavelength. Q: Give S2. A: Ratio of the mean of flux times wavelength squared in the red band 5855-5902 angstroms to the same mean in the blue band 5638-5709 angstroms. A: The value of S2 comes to 0.8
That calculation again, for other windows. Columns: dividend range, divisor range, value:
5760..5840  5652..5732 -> 1.14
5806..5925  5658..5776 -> 0.83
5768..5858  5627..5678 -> 1.29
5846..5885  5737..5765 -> 0.76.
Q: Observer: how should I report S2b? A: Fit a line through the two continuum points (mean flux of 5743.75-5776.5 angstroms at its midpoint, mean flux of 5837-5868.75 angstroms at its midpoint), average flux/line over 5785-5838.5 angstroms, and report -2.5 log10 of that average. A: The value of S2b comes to -0.12 mag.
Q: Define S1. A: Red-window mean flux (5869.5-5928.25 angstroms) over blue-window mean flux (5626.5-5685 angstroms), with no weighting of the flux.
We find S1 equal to 0.70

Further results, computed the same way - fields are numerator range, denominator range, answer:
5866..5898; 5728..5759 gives 0.52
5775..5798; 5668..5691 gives 1.21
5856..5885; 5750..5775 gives 0.73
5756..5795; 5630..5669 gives 1.24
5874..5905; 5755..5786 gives 0.52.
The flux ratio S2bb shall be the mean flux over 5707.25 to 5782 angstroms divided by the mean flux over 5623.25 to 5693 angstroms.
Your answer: 1.21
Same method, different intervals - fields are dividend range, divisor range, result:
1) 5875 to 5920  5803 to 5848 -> 0.55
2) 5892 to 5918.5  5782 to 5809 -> 0.50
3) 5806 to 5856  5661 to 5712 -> 1.06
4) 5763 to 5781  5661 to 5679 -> 1.17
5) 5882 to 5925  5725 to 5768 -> 0.52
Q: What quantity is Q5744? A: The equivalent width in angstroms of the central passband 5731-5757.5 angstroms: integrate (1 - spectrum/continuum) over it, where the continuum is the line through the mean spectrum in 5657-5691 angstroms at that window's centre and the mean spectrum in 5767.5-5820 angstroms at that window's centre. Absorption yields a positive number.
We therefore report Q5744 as -2.8 angstroms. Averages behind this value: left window 21.4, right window 25.7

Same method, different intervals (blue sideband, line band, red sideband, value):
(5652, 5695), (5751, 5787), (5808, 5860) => -3.7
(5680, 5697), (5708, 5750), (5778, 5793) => -1.7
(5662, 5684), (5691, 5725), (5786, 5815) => -2.3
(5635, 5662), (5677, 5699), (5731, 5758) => 0.0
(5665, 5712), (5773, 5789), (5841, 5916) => -4.6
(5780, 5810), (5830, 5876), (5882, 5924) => -3.7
